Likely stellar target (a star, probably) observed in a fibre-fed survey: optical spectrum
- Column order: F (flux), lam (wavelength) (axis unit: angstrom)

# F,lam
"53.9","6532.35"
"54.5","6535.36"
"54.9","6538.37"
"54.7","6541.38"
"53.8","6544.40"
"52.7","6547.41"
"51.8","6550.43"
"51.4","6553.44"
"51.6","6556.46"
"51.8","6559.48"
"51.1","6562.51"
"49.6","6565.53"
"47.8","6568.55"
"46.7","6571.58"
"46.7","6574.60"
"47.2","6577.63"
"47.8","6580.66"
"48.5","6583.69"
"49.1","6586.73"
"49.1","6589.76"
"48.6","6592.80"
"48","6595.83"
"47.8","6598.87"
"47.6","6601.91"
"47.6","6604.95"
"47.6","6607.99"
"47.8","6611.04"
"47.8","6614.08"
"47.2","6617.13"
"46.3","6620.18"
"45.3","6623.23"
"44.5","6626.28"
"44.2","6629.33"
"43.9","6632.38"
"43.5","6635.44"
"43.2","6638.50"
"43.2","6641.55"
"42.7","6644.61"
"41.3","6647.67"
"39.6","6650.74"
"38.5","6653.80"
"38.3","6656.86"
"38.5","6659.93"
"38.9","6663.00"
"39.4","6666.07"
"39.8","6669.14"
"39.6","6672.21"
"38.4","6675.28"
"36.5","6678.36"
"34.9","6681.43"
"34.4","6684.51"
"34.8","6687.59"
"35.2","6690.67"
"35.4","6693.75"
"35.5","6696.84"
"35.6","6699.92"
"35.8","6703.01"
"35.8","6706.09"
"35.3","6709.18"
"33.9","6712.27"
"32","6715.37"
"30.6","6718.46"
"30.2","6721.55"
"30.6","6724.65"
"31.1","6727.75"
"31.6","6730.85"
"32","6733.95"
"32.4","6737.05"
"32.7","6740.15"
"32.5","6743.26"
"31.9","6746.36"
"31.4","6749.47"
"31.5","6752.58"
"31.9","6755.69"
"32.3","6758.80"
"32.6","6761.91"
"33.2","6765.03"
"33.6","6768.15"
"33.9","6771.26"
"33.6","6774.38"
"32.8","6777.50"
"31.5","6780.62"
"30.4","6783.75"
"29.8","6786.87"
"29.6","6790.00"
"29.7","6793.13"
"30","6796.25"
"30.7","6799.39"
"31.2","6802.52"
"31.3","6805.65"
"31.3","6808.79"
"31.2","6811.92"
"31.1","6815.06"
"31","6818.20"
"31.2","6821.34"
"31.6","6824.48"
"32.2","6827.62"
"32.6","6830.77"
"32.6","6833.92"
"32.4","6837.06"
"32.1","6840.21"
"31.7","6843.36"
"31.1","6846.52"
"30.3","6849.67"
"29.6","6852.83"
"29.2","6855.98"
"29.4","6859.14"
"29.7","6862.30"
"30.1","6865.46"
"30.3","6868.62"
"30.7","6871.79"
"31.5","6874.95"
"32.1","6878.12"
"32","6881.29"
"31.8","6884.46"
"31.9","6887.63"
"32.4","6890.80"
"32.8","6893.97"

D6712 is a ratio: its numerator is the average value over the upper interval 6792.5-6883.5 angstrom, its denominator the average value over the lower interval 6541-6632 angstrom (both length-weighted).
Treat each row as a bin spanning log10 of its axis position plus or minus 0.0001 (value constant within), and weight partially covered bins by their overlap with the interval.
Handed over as 0.6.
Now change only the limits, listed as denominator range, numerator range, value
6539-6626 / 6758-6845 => 0.65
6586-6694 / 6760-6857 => 0.74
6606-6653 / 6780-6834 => 0.70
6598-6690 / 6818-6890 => 0.74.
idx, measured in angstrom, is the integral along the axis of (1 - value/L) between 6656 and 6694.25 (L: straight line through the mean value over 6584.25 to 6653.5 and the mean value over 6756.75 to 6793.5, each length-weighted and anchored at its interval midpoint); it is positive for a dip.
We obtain 3.3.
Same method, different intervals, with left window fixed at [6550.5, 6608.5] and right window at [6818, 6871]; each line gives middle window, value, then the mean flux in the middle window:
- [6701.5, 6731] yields 5.1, 32.7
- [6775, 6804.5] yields 3.4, 30.7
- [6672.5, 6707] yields 4.7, 35.8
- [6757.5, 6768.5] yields 1.1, 32.8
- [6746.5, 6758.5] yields 1.8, 31.7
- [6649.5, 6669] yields 2.0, 38.9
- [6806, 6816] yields 0.6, 31.2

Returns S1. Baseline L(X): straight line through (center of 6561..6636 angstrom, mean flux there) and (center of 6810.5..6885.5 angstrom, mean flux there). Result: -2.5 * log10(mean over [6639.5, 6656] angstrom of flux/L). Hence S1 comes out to 0.08 mag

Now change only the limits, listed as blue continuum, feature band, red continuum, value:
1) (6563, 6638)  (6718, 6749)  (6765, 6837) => 0.16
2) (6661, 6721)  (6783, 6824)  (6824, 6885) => 0.06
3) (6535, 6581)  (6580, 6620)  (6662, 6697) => -0.05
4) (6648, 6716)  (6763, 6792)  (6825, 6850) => 0.06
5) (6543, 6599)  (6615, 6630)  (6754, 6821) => -0.01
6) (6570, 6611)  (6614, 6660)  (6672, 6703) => -0.02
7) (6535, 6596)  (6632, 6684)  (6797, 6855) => 0.10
